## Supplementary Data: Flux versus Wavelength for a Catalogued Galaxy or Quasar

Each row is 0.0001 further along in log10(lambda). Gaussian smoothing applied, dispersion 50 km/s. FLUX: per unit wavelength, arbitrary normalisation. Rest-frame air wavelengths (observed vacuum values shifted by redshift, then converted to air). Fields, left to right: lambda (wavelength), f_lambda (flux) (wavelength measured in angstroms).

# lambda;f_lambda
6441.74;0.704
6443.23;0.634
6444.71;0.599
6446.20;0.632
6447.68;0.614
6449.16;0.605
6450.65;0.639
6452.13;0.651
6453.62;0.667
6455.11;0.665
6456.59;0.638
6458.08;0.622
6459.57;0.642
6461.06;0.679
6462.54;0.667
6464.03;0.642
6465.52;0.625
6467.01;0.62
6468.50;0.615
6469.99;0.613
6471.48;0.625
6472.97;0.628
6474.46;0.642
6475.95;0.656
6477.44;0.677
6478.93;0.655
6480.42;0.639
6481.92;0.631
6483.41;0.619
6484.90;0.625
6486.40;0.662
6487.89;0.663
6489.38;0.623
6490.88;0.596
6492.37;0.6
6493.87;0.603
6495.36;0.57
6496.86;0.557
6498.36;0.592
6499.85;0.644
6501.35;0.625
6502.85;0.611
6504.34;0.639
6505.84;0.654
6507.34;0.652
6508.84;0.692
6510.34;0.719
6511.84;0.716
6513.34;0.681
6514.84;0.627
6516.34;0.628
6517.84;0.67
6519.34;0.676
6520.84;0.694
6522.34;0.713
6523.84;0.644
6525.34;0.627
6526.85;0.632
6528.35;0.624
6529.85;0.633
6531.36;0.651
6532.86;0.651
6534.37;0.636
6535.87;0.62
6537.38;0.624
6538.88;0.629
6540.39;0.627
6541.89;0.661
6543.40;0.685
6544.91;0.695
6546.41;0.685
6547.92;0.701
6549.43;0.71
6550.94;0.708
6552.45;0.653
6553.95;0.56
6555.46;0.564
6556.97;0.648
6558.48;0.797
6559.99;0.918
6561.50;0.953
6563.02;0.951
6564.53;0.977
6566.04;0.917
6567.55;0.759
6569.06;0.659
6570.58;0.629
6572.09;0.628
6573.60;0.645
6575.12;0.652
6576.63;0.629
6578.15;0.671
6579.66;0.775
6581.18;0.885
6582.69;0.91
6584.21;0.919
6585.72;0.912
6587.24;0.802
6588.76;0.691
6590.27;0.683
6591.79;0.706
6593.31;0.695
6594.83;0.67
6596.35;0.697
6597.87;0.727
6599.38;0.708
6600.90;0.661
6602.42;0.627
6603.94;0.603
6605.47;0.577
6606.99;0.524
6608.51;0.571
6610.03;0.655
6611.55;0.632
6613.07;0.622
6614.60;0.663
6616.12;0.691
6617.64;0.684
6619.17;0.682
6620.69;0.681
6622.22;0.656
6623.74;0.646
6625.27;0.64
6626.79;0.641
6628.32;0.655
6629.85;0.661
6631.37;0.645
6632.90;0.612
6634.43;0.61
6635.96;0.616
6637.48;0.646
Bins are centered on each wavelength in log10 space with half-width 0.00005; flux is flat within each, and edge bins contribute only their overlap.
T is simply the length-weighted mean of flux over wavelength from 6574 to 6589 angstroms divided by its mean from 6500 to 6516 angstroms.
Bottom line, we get 1.2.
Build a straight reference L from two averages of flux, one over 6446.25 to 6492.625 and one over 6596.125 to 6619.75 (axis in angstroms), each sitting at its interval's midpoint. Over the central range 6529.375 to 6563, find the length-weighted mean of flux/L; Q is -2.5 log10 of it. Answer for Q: -0.08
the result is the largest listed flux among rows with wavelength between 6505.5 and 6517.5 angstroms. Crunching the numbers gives 0.719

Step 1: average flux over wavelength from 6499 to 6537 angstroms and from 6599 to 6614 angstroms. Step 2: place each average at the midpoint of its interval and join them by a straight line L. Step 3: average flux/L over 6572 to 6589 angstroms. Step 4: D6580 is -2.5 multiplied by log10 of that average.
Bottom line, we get -0.219 mag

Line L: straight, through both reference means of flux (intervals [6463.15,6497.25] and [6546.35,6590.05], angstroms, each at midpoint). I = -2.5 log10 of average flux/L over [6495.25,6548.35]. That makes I 0.060 mag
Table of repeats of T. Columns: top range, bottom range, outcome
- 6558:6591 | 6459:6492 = 1.24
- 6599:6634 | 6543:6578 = 0.88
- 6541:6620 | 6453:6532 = 1.11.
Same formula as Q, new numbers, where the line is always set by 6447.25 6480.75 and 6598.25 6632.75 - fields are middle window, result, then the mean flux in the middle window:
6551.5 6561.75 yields -0.12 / 0.717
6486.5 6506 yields 0.05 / 0.614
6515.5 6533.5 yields -0.02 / 0.654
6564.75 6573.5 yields -0.14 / 0.729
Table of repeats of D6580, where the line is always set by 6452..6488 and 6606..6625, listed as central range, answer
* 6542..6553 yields -0.08 mag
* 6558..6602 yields -0.19 mag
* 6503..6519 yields -0.04 mag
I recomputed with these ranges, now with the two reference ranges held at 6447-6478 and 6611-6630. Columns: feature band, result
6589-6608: 0.00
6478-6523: 0.00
